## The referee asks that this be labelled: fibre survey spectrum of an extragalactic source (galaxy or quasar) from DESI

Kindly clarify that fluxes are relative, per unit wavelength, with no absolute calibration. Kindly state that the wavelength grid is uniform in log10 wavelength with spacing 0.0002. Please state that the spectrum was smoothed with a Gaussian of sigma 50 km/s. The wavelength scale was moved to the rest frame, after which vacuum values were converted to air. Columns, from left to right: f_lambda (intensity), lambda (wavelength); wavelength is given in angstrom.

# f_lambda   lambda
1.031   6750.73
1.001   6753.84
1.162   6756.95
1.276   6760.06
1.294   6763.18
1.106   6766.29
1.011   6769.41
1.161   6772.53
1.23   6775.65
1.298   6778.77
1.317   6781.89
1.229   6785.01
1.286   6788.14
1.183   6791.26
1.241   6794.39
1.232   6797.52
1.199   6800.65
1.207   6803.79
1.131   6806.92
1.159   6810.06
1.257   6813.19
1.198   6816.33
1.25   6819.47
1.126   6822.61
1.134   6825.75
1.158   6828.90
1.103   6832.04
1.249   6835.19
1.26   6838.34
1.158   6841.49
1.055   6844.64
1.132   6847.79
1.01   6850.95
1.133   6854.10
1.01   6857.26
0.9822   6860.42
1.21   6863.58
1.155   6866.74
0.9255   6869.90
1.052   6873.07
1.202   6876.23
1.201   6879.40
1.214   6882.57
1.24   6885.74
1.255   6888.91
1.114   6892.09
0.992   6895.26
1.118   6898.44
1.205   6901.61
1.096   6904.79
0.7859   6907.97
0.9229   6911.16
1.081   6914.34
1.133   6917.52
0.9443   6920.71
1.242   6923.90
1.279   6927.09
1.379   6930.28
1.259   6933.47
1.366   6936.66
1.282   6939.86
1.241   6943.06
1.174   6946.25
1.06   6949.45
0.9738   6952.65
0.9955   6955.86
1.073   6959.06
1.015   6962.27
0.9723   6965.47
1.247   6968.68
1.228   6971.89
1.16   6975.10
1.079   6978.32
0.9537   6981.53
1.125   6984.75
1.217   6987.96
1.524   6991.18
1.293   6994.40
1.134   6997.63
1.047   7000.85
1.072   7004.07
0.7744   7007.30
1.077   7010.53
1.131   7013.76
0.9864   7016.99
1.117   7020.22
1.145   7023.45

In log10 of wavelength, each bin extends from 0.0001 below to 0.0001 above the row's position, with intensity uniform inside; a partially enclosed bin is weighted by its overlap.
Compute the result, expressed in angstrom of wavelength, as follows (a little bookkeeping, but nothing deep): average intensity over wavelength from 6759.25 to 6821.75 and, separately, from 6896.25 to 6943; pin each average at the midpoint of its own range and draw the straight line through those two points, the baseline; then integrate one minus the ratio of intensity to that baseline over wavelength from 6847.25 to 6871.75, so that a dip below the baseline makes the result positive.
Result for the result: 2.3 angstrom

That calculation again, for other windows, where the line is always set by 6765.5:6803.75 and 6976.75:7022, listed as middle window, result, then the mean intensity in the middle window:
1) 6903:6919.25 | 2.0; 1.01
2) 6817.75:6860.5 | 1.9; 1.13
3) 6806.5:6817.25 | 0.0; 1.19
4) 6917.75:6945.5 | -2.4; 1.24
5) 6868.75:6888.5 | 0.3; 1.15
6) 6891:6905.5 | 0.6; 1.11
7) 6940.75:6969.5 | 1.2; 1.08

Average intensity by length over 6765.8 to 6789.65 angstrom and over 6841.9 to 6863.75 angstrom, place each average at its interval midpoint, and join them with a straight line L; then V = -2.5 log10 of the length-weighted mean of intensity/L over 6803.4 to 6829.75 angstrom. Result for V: -0.04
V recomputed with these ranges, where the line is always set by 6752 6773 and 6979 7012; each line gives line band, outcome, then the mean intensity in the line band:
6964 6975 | -0.03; 1.15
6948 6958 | 0.11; 1.01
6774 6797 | -0.10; 1.25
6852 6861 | 0.09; 1.05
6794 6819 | -0.06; 1.2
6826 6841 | -0.05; 1.18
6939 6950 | -0.07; 1.2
